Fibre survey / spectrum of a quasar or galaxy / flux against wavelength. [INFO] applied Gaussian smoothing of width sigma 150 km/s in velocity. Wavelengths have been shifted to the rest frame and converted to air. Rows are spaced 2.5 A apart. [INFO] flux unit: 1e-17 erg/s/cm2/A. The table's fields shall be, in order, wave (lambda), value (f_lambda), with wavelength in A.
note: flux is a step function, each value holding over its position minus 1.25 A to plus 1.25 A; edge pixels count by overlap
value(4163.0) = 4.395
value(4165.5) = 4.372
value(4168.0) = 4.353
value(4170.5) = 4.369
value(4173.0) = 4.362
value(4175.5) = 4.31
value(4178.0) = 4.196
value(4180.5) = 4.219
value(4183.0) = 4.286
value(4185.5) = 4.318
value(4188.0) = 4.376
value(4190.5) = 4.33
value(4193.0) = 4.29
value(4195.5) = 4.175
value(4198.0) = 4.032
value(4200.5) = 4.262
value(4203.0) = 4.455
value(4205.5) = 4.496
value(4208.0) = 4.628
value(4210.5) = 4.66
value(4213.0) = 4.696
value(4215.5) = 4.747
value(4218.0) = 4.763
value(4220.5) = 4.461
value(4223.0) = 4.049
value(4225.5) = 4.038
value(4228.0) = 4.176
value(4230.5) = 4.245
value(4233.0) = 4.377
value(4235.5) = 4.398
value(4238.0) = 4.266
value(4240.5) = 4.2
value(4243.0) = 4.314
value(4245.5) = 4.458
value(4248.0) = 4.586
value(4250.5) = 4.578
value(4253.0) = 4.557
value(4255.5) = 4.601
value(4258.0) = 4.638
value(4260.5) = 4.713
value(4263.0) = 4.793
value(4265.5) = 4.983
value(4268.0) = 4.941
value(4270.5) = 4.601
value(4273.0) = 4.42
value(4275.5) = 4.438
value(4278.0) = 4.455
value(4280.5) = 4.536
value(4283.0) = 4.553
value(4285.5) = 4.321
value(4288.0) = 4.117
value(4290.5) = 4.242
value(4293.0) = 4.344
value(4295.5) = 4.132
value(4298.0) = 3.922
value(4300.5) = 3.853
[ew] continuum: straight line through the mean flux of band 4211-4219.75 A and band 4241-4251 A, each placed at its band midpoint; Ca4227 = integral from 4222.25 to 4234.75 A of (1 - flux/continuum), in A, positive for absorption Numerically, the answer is 1.1 A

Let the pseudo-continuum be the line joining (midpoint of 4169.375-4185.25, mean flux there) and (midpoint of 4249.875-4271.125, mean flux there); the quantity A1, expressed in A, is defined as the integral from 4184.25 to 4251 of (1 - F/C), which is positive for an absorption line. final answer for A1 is 1.7 A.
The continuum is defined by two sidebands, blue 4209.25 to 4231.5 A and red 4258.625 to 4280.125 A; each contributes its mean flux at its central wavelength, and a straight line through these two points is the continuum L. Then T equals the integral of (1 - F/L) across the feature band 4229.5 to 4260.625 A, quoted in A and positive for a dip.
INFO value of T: 0.67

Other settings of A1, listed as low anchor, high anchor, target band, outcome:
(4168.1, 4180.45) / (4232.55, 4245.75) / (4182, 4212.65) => -0.4 A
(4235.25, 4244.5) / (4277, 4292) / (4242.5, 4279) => -2.4 A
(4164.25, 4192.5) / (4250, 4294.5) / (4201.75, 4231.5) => -0.3 A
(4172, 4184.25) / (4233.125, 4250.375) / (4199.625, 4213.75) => -0.7 A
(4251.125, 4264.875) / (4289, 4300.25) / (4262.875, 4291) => -0.9 A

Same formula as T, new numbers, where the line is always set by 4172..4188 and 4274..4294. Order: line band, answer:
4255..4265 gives -0.82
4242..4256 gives -0.54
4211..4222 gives -0.85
